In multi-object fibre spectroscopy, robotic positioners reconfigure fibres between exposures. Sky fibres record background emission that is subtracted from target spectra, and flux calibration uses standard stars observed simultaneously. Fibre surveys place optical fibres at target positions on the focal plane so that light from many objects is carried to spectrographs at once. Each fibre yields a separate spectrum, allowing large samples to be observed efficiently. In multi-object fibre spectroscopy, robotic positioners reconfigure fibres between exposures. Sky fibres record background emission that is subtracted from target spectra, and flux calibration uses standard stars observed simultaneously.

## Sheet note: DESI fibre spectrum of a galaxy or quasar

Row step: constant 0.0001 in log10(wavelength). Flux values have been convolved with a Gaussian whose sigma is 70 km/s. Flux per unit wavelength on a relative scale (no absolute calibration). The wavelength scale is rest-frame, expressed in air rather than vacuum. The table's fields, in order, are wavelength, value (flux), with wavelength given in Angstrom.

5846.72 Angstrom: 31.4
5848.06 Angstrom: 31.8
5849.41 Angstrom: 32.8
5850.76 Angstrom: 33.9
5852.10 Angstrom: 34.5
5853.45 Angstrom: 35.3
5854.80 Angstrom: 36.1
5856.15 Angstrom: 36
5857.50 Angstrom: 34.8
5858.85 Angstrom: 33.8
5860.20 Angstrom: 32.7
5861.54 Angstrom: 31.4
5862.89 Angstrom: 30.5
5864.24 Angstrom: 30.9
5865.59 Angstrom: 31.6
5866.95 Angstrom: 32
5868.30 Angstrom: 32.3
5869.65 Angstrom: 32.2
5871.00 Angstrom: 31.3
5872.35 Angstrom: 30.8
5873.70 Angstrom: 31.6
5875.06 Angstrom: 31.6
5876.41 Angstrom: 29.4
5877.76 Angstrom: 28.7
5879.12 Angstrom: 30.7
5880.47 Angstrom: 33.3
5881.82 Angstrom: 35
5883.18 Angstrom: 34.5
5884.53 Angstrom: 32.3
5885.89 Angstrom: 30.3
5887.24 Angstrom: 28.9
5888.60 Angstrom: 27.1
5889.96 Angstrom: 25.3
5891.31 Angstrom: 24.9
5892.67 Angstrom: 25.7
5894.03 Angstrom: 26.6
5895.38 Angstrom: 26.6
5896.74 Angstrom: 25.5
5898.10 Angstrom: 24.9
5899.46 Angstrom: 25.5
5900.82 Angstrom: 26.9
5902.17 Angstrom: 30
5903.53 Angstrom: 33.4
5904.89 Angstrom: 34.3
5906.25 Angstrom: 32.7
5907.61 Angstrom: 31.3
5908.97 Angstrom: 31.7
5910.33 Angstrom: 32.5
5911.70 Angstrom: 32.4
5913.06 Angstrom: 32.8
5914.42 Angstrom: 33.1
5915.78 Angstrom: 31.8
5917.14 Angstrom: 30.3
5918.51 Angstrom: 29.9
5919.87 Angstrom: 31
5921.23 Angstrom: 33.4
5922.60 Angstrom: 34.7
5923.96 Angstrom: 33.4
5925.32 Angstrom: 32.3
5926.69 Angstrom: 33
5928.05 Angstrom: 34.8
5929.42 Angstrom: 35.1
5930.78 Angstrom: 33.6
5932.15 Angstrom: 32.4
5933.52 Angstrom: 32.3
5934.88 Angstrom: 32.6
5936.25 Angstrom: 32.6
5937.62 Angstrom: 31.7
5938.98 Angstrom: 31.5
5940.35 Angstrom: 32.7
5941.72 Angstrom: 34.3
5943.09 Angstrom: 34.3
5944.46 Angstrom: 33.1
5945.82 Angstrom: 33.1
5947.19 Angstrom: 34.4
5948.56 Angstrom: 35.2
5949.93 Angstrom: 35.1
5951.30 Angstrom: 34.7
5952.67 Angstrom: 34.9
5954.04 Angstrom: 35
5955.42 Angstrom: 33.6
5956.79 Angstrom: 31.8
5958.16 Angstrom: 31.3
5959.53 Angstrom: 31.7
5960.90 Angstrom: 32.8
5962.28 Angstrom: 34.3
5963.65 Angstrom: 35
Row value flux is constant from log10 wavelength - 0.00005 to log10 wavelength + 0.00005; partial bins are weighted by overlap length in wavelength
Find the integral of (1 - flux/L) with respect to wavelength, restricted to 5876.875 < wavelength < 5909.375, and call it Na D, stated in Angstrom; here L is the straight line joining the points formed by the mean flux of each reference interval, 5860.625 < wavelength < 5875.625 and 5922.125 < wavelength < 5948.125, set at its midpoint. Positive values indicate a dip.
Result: 2.8 Angstrom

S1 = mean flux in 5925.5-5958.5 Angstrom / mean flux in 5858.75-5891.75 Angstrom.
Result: 1.08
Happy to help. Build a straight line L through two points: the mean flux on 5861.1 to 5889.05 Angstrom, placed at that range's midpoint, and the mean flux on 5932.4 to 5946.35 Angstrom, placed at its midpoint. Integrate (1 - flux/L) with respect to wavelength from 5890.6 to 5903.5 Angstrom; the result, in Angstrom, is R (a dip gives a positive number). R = 2.1 Angstrom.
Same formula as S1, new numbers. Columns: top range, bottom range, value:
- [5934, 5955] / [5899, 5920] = 1.08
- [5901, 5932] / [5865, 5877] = 1.04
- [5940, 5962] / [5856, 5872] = 1.04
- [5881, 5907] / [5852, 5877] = 0.89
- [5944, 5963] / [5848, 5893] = 1.06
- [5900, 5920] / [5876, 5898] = 1.09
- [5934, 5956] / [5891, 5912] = 1.16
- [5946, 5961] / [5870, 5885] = 1.06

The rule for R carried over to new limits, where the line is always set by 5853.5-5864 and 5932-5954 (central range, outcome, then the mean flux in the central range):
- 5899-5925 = 1.4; 31.7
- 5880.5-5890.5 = 0.8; 30.7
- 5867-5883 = 0.9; 31.7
